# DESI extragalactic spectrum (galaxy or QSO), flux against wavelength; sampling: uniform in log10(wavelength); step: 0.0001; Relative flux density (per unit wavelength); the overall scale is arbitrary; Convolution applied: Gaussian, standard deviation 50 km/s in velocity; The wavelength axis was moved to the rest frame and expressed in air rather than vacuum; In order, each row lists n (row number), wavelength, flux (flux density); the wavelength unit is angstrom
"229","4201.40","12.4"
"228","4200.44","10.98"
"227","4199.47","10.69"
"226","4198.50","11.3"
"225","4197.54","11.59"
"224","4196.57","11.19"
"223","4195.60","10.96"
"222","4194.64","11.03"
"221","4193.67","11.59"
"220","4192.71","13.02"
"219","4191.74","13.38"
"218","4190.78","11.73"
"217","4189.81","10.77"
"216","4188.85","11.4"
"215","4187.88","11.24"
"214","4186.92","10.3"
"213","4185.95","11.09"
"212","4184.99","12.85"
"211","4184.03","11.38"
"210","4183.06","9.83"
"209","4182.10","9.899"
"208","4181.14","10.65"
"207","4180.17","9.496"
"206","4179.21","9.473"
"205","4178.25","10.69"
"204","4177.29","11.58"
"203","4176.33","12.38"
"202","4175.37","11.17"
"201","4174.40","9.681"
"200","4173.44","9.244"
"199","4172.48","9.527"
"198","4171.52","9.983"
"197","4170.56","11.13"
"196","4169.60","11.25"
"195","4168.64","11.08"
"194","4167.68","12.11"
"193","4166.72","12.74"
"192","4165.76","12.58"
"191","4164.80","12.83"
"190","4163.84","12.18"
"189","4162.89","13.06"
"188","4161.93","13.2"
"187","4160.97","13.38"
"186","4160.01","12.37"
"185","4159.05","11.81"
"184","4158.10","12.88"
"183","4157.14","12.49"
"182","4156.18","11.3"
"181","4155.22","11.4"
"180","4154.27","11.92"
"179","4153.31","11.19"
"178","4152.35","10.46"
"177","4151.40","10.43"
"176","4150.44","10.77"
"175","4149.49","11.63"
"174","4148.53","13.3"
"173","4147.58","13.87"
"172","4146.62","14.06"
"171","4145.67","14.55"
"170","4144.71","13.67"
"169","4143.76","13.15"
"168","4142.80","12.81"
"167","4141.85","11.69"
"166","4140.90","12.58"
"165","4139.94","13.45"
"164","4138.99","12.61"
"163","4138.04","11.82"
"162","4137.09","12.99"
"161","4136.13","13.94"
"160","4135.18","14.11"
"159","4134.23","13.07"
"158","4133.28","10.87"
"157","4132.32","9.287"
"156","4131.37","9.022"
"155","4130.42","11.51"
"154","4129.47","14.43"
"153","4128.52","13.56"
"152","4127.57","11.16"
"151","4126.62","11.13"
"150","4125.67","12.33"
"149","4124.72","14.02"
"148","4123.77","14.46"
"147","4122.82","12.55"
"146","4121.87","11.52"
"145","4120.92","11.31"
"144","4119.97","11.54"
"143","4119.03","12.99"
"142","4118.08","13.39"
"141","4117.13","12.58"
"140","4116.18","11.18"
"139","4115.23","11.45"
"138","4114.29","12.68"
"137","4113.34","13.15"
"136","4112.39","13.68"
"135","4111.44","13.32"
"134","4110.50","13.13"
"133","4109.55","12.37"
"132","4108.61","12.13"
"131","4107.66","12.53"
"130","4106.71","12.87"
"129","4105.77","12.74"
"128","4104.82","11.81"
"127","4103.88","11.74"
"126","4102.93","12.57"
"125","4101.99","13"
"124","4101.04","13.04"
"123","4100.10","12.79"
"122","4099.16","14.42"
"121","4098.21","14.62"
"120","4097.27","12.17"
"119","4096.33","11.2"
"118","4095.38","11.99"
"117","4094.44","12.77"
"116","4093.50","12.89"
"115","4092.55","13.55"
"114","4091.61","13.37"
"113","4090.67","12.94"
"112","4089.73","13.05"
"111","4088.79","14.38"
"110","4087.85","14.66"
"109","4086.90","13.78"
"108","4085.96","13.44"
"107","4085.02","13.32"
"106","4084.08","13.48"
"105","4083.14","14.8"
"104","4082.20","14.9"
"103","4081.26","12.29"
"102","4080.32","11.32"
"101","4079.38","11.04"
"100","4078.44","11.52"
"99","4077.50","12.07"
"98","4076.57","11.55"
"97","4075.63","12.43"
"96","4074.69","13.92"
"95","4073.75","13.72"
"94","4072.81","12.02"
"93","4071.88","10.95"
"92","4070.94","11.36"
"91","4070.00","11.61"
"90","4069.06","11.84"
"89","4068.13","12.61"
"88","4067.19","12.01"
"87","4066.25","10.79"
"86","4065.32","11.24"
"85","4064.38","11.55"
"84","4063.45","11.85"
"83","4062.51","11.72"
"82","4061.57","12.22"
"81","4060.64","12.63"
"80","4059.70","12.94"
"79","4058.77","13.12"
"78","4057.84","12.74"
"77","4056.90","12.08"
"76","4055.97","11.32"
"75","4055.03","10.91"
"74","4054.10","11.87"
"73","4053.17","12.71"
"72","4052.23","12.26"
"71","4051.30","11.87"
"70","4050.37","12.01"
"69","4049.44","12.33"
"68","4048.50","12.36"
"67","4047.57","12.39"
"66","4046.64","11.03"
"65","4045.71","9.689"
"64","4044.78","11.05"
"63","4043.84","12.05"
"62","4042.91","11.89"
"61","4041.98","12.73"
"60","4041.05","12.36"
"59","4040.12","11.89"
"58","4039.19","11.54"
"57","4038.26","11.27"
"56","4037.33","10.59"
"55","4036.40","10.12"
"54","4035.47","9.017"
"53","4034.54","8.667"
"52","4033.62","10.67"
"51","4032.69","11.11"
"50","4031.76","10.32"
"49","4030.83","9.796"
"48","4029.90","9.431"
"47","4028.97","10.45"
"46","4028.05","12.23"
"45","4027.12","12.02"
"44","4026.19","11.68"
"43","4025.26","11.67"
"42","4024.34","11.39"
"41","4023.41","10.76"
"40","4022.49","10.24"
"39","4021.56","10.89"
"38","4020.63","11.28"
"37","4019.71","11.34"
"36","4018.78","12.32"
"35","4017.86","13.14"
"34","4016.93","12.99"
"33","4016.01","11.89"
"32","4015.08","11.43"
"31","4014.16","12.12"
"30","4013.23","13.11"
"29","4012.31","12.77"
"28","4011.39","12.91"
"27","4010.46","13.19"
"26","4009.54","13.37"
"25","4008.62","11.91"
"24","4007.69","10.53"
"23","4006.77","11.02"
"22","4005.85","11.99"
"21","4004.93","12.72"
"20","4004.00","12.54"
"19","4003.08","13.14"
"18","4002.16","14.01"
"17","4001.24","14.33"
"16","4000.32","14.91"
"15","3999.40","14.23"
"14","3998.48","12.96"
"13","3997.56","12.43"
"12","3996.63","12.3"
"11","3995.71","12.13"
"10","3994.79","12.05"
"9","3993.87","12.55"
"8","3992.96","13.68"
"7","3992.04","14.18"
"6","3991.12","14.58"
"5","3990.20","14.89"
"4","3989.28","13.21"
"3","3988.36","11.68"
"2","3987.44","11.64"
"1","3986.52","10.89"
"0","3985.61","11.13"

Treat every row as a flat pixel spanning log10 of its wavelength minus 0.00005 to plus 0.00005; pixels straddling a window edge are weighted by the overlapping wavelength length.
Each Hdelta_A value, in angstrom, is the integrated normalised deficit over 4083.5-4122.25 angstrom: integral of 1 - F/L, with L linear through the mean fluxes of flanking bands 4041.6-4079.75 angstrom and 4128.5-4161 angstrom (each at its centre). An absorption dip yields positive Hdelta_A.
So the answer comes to -2.2 angstrom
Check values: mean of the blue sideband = 12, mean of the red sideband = 12.3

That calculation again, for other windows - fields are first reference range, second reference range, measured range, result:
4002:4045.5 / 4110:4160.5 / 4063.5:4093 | -1.58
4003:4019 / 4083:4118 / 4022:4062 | 3.65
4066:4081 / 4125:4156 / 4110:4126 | -0.66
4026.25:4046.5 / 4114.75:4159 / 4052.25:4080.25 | -1.67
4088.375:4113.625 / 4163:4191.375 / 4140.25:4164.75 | -1.58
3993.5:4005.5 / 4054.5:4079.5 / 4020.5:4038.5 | 2.78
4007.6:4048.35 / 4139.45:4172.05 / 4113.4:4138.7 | -0.43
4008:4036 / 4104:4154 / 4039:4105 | -2.69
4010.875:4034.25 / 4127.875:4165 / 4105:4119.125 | -0.59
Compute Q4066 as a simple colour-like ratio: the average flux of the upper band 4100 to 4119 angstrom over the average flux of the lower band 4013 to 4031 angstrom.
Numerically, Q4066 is 1.1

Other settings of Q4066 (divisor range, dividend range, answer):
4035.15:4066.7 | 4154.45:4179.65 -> 0.99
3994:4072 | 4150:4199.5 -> 0.96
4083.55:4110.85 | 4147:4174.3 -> 0.91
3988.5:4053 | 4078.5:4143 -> 1.06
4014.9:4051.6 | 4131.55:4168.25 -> 1.10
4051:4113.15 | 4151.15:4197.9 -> 0.91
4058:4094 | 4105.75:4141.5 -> 0.99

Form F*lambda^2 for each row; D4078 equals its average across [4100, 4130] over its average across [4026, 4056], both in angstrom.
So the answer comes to 1.16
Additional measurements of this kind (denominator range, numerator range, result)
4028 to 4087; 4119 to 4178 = 1.07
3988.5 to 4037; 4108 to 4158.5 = 1.09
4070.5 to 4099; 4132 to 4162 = 0.99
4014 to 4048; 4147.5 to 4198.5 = 1.09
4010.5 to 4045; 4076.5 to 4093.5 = 1.18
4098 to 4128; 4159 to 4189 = 0.92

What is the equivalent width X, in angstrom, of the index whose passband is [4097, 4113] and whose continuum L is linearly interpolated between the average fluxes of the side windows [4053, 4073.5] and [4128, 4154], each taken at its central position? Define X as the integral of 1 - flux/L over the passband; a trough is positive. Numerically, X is -0.9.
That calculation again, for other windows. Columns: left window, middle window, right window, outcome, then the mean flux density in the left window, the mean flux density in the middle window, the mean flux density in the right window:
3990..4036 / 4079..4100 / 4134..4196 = -2.2 angstrom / 12.1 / 13.2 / 11.8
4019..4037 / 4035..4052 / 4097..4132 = -0.7 angstrom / 10.7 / 11.5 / 12.6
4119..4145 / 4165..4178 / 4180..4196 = 0.5 angstrom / 12.4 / 11.1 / 11.2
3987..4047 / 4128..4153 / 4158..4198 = -1.9 angstrom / 12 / 12.4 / 11.4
